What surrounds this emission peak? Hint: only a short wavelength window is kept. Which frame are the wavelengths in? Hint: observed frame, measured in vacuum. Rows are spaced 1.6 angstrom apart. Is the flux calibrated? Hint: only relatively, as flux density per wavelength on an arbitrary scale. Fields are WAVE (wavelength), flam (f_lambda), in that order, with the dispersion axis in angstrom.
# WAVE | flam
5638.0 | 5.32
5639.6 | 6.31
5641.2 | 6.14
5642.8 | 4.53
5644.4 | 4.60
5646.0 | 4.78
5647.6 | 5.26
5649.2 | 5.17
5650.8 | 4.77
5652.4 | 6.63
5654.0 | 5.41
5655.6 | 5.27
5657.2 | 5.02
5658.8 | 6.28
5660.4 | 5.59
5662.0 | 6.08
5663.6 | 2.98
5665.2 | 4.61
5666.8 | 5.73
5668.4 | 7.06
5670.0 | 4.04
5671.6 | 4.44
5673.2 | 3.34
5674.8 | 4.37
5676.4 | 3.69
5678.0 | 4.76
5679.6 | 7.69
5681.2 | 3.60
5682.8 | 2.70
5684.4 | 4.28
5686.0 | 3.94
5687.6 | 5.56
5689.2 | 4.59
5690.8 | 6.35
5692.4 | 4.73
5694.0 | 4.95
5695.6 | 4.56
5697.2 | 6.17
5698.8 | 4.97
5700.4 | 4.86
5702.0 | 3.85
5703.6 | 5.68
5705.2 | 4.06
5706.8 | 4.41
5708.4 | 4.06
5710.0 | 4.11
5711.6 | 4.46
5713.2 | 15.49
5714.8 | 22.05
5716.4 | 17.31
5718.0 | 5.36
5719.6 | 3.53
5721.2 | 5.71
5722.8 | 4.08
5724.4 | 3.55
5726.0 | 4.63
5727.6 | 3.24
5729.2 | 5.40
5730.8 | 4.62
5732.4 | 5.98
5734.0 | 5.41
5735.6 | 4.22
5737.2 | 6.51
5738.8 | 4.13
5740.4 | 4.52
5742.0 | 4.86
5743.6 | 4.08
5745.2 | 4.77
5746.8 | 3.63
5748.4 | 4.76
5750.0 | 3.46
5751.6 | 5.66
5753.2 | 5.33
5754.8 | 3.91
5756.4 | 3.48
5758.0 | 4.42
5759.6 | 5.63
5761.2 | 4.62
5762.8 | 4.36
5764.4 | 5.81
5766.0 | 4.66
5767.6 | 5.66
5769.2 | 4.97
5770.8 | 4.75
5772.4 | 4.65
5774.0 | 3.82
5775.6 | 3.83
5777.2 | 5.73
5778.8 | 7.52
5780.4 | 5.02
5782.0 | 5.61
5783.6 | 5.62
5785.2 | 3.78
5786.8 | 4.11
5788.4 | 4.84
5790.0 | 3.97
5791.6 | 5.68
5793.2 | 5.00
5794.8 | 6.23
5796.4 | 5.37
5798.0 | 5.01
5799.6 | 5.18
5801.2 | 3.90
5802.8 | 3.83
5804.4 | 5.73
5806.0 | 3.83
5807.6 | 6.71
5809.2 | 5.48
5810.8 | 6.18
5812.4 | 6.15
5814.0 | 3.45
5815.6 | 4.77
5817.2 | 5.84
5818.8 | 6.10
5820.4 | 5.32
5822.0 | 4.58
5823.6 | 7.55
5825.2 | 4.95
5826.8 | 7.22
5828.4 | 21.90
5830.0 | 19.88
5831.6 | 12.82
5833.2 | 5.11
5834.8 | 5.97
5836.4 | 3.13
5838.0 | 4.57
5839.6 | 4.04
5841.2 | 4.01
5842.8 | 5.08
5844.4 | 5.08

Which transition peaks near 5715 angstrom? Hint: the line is H-beta 4861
